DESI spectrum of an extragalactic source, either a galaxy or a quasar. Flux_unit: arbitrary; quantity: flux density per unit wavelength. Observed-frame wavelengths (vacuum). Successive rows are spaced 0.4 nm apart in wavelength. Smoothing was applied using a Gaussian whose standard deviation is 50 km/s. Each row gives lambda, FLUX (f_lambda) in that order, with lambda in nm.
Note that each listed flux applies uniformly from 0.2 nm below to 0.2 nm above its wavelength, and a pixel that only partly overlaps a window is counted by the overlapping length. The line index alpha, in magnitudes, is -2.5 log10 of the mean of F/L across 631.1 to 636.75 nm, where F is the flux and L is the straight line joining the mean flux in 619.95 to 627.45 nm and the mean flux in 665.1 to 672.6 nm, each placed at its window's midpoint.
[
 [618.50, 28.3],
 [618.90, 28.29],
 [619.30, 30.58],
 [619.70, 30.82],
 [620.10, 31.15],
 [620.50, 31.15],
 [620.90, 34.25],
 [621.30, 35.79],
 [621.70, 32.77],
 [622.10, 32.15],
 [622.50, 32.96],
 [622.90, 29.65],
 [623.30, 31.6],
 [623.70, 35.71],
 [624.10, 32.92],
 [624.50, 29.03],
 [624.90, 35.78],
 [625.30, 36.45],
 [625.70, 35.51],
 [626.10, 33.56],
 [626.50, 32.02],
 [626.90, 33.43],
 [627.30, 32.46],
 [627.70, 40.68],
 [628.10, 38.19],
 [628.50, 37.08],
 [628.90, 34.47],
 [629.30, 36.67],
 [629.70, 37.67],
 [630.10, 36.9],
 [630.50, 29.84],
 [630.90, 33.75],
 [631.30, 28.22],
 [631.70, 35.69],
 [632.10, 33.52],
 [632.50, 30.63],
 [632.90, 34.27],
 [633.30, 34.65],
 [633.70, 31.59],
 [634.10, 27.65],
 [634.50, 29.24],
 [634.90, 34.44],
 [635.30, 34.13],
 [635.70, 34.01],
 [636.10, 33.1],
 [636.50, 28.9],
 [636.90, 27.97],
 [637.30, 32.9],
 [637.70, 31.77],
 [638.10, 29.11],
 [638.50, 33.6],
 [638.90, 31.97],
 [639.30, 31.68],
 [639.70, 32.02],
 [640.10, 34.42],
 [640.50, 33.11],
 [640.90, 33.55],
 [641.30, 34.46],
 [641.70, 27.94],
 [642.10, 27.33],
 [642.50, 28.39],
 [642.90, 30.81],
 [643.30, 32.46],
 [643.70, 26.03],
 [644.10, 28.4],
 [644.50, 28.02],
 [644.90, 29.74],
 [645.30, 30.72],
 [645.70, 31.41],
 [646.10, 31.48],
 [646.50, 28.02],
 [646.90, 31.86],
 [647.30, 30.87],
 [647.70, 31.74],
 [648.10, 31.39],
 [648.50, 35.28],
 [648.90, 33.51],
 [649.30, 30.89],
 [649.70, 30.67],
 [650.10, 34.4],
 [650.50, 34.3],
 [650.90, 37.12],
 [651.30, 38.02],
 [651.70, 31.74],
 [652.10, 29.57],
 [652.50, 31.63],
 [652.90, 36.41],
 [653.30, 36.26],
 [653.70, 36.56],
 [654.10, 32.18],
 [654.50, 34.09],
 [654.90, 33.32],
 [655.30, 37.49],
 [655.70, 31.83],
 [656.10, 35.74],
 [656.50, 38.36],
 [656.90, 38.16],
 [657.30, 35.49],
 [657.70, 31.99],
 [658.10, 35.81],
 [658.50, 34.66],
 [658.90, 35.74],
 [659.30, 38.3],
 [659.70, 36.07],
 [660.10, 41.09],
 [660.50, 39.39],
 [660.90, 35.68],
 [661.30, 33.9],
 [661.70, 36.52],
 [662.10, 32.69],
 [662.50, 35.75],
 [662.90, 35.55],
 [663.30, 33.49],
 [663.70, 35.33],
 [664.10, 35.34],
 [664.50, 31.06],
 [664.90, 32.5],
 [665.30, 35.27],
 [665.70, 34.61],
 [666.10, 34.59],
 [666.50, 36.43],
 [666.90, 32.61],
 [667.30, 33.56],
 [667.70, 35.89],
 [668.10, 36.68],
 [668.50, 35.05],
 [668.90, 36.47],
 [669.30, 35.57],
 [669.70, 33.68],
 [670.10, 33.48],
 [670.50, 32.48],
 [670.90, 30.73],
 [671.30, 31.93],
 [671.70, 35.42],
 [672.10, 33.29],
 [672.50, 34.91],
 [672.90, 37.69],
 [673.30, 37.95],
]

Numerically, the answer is 0.04 mag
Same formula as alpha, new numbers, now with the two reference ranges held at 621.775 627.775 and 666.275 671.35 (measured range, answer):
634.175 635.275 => 0.063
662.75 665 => 0.009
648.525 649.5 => 0.037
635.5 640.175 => 0.065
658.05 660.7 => -0.100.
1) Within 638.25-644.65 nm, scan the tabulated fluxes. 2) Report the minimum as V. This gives 26.03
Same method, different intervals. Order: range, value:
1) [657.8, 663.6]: 32.69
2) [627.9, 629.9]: 34.47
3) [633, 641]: 27.65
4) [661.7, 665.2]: 31.06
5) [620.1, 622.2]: 31.15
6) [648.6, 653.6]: 29.57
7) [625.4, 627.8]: 32.02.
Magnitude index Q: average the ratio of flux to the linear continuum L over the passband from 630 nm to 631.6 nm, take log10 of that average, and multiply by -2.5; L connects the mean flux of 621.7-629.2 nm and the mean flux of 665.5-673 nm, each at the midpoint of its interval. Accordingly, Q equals 0.07 mag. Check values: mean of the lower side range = 34.1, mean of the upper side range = 34.4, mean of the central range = 32.1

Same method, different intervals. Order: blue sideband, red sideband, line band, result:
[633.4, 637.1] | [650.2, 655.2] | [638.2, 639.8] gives -0.006 mag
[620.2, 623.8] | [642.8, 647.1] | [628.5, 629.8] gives -0.141 mag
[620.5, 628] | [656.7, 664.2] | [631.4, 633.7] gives 0.028 mag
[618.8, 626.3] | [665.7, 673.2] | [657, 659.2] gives -0.031 mag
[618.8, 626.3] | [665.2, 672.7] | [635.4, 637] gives 0.060 mag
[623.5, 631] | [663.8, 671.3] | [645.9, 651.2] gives 0.064 mag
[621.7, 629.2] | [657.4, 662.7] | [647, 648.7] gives 0.097 mag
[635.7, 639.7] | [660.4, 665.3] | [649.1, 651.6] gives -0.035 mag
